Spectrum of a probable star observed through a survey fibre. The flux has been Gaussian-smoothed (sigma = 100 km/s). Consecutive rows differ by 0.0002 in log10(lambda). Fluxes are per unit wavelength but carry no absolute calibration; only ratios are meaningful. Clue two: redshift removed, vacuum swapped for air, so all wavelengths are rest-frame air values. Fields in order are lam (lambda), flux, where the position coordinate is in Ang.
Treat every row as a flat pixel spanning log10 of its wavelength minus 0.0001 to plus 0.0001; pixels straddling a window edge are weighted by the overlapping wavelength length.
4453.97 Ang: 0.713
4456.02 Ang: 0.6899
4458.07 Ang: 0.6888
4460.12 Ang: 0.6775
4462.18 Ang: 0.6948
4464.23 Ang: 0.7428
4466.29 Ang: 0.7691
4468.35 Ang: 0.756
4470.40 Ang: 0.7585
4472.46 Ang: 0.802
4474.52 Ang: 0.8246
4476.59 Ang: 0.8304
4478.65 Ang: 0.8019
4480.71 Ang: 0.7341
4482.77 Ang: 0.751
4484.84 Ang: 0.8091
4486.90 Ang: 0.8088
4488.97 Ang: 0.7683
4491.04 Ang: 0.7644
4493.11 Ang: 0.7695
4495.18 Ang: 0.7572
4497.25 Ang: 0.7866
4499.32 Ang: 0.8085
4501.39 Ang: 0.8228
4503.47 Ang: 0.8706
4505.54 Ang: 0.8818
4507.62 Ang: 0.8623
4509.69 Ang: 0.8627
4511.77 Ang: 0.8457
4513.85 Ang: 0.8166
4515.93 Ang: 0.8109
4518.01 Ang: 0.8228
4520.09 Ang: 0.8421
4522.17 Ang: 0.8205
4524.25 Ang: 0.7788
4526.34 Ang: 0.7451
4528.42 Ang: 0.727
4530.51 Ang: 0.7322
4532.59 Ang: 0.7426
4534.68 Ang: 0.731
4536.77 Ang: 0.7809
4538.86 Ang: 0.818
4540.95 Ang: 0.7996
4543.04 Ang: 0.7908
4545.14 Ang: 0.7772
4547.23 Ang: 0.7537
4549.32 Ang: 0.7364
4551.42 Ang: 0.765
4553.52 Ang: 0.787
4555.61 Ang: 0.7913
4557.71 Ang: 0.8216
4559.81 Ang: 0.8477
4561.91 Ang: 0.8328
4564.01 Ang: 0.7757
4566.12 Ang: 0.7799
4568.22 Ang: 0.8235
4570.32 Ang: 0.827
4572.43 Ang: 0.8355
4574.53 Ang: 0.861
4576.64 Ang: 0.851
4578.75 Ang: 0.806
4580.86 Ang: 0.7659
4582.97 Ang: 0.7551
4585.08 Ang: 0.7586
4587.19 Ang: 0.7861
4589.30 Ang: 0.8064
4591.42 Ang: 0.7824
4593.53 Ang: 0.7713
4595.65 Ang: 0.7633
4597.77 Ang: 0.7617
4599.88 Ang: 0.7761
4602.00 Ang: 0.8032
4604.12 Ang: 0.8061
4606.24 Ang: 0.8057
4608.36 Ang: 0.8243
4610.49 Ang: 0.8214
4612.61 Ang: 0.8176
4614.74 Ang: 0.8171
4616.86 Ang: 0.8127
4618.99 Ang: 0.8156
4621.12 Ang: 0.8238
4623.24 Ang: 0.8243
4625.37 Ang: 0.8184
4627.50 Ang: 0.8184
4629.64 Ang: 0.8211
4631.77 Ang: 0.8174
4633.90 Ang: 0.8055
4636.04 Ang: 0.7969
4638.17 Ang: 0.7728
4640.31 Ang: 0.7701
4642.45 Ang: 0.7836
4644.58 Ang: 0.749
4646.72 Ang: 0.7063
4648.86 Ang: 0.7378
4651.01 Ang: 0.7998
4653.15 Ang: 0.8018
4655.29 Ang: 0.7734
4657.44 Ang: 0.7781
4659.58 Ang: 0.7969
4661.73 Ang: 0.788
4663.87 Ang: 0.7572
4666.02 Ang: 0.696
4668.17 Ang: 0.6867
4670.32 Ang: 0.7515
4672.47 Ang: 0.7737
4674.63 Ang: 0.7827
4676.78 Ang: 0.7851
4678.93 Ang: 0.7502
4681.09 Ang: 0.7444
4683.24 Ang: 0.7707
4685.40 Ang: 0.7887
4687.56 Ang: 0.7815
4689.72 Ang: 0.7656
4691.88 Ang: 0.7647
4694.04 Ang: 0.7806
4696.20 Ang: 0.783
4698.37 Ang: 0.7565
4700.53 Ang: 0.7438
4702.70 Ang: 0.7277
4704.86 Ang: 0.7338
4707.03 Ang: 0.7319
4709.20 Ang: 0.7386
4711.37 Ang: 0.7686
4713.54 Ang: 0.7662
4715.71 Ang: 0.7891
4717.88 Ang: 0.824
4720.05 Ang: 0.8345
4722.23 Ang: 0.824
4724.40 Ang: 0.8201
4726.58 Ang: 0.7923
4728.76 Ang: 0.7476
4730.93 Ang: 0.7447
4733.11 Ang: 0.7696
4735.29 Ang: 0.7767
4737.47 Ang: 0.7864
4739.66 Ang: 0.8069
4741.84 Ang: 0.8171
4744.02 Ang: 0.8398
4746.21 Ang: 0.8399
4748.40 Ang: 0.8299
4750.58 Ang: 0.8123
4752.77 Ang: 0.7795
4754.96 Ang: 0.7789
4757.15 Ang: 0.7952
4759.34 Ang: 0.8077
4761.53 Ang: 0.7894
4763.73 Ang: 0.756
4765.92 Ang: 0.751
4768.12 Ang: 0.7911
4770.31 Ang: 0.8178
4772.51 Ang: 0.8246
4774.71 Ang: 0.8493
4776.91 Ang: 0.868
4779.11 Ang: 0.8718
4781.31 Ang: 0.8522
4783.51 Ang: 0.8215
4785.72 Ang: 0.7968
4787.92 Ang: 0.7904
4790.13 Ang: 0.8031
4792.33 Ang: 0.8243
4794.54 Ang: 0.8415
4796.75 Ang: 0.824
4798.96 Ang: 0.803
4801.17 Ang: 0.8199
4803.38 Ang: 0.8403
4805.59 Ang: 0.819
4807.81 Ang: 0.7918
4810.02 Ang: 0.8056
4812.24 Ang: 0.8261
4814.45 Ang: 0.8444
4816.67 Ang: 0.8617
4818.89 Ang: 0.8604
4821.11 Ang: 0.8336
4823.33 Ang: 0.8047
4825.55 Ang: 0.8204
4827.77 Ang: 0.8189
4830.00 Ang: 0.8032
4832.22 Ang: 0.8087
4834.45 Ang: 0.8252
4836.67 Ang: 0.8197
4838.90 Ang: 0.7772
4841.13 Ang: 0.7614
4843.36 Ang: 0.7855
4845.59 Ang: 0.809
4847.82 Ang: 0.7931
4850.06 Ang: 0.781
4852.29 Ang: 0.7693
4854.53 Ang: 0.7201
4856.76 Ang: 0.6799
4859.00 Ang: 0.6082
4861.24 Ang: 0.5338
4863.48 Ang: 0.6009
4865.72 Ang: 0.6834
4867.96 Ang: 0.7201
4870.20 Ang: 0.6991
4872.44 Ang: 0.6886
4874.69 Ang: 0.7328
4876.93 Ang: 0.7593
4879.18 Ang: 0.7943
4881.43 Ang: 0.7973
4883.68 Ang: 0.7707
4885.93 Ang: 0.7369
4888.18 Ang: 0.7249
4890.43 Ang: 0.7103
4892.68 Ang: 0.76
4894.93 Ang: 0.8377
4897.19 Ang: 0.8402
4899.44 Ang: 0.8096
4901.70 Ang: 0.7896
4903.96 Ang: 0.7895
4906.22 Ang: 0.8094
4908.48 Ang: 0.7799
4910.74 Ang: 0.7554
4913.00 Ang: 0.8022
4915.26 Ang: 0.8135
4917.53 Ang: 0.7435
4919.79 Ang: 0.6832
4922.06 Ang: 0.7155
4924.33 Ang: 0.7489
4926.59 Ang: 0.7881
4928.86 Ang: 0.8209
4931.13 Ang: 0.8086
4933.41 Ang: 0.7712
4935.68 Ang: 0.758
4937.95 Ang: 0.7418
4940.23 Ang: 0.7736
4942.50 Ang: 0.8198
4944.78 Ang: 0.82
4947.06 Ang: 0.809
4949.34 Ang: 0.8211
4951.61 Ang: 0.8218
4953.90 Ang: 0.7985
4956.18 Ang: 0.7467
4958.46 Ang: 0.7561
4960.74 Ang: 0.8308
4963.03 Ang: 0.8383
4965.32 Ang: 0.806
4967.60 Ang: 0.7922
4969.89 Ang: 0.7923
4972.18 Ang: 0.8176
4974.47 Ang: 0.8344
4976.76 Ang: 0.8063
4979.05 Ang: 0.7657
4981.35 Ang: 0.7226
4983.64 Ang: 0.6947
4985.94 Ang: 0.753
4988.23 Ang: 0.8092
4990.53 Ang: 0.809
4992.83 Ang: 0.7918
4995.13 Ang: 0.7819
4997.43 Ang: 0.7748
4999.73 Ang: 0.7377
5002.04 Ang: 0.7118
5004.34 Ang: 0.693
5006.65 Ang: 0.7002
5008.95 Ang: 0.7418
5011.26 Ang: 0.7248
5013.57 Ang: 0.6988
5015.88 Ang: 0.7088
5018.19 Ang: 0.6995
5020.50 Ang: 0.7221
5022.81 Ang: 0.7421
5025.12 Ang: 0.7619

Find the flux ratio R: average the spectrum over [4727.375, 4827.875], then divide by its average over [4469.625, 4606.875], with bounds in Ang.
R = 1.0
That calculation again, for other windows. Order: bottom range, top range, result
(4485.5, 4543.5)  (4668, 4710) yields 0.95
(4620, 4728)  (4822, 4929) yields 0.98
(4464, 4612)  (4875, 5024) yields 0.97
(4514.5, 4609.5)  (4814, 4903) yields 0.97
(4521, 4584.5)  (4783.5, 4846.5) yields 1.03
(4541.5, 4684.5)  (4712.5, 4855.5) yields 1.02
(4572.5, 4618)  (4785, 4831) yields 1.03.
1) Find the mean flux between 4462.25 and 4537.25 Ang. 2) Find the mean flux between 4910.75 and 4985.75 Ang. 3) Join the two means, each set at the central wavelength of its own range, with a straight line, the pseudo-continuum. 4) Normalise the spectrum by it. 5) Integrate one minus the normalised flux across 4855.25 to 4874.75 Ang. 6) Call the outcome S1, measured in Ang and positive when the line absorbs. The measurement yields 3.1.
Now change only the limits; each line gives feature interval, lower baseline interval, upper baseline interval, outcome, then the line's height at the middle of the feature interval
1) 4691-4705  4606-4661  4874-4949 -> 0.61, 0.792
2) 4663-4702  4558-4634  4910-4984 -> 2.04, 0.801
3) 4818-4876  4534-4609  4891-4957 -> 2.65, 0.787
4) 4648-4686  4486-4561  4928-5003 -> 1.35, 0.793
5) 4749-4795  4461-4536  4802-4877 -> -2.30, 0.772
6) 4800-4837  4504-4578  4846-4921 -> -3.38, 0.755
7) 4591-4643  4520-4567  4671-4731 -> -1.68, 0.777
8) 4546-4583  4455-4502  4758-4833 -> -1.04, 0.78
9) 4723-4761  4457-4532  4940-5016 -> -0.79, 0.781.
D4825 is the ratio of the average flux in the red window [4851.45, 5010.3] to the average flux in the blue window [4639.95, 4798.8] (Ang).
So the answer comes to 1.0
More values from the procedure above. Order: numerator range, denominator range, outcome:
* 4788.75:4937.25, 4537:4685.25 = 0.98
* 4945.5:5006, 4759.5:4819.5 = 0.95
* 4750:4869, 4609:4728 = 1.01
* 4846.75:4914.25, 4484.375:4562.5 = 0.93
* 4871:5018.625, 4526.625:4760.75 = 0.98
